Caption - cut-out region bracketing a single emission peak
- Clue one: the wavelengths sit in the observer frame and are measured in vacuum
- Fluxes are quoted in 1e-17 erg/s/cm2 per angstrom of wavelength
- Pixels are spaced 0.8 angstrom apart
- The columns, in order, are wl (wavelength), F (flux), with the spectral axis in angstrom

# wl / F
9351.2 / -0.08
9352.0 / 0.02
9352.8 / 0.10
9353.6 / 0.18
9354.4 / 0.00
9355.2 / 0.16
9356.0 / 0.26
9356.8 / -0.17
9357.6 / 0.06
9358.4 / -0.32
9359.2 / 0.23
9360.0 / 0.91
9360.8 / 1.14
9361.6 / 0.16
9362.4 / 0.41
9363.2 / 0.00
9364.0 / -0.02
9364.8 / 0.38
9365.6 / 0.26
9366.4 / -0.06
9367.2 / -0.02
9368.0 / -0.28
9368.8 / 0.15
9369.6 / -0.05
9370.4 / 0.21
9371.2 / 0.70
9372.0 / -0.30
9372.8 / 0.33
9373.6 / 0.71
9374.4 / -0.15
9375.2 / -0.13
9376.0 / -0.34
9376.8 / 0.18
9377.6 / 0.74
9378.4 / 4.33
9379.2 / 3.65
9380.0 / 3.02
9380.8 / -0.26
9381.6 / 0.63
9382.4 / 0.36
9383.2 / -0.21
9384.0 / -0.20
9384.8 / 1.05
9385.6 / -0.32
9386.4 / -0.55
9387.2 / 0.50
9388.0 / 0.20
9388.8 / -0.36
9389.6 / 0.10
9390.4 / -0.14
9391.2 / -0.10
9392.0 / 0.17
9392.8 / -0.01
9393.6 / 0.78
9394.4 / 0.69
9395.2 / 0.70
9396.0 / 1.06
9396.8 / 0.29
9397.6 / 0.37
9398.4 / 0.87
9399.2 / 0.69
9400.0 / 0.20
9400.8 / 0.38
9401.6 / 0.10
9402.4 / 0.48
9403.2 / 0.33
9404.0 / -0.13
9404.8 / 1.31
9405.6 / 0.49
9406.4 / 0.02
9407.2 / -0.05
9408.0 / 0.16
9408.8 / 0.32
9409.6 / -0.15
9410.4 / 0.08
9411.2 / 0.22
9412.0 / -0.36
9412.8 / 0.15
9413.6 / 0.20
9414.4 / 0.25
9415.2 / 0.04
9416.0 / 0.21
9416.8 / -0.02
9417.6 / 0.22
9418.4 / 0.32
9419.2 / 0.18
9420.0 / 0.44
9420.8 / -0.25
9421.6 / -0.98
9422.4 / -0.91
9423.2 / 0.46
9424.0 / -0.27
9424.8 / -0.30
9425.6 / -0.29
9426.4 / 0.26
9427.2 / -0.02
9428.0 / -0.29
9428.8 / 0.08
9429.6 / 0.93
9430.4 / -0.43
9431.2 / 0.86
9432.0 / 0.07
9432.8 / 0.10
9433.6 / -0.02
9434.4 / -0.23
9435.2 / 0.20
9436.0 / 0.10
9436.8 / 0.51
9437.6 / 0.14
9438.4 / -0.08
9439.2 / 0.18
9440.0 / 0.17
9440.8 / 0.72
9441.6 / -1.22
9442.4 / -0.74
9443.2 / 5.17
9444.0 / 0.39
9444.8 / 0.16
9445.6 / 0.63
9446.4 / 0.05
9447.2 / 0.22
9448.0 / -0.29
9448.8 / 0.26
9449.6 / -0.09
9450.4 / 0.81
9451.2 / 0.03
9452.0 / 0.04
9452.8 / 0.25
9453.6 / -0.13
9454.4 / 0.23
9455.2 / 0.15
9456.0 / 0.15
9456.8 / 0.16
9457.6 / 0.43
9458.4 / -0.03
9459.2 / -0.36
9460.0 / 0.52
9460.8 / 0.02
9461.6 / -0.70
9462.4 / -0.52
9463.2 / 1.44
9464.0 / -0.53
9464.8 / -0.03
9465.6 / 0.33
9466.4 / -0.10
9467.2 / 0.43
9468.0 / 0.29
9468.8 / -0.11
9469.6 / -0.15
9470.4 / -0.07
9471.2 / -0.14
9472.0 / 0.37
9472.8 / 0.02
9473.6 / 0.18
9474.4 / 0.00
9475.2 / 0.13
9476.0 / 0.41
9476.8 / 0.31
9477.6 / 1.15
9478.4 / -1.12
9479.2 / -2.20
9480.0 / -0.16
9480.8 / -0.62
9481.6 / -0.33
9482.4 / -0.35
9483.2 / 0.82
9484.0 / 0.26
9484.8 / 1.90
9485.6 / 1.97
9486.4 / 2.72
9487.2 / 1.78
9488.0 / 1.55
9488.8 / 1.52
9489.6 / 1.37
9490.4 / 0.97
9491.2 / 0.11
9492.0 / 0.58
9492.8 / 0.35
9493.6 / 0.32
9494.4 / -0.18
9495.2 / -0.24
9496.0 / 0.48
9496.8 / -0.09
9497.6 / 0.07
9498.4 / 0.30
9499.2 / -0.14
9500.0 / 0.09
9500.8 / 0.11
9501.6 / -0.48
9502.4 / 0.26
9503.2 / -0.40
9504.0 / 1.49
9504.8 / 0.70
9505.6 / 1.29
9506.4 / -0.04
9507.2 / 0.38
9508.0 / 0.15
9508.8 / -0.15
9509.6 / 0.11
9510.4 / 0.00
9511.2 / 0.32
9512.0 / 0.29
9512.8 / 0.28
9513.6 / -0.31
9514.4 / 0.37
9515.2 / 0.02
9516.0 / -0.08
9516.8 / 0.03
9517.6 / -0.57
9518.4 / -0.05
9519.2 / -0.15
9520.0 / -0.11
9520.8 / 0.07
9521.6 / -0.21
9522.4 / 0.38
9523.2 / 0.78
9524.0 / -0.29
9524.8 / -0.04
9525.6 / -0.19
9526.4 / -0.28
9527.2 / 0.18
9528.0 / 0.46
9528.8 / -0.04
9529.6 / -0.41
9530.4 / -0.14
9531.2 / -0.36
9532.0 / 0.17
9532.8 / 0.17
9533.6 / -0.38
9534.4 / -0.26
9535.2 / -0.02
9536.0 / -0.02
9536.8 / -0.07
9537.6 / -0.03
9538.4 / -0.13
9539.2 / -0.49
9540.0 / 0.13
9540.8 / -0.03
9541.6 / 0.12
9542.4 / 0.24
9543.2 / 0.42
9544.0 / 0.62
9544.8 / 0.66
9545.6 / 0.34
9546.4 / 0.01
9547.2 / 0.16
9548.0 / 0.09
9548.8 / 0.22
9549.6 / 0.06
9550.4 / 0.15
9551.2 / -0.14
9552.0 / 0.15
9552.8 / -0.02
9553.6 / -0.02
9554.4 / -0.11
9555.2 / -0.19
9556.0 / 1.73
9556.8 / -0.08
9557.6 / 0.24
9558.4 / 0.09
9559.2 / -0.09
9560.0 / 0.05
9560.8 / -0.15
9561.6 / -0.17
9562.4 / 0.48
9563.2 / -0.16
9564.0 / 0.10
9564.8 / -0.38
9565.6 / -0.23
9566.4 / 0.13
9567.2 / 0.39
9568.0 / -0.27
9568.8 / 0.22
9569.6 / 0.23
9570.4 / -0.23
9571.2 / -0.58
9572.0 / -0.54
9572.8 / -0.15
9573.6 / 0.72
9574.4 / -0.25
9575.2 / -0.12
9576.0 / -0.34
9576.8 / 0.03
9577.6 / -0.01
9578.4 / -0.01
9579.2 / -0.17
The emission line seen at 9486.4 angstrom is [O III]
